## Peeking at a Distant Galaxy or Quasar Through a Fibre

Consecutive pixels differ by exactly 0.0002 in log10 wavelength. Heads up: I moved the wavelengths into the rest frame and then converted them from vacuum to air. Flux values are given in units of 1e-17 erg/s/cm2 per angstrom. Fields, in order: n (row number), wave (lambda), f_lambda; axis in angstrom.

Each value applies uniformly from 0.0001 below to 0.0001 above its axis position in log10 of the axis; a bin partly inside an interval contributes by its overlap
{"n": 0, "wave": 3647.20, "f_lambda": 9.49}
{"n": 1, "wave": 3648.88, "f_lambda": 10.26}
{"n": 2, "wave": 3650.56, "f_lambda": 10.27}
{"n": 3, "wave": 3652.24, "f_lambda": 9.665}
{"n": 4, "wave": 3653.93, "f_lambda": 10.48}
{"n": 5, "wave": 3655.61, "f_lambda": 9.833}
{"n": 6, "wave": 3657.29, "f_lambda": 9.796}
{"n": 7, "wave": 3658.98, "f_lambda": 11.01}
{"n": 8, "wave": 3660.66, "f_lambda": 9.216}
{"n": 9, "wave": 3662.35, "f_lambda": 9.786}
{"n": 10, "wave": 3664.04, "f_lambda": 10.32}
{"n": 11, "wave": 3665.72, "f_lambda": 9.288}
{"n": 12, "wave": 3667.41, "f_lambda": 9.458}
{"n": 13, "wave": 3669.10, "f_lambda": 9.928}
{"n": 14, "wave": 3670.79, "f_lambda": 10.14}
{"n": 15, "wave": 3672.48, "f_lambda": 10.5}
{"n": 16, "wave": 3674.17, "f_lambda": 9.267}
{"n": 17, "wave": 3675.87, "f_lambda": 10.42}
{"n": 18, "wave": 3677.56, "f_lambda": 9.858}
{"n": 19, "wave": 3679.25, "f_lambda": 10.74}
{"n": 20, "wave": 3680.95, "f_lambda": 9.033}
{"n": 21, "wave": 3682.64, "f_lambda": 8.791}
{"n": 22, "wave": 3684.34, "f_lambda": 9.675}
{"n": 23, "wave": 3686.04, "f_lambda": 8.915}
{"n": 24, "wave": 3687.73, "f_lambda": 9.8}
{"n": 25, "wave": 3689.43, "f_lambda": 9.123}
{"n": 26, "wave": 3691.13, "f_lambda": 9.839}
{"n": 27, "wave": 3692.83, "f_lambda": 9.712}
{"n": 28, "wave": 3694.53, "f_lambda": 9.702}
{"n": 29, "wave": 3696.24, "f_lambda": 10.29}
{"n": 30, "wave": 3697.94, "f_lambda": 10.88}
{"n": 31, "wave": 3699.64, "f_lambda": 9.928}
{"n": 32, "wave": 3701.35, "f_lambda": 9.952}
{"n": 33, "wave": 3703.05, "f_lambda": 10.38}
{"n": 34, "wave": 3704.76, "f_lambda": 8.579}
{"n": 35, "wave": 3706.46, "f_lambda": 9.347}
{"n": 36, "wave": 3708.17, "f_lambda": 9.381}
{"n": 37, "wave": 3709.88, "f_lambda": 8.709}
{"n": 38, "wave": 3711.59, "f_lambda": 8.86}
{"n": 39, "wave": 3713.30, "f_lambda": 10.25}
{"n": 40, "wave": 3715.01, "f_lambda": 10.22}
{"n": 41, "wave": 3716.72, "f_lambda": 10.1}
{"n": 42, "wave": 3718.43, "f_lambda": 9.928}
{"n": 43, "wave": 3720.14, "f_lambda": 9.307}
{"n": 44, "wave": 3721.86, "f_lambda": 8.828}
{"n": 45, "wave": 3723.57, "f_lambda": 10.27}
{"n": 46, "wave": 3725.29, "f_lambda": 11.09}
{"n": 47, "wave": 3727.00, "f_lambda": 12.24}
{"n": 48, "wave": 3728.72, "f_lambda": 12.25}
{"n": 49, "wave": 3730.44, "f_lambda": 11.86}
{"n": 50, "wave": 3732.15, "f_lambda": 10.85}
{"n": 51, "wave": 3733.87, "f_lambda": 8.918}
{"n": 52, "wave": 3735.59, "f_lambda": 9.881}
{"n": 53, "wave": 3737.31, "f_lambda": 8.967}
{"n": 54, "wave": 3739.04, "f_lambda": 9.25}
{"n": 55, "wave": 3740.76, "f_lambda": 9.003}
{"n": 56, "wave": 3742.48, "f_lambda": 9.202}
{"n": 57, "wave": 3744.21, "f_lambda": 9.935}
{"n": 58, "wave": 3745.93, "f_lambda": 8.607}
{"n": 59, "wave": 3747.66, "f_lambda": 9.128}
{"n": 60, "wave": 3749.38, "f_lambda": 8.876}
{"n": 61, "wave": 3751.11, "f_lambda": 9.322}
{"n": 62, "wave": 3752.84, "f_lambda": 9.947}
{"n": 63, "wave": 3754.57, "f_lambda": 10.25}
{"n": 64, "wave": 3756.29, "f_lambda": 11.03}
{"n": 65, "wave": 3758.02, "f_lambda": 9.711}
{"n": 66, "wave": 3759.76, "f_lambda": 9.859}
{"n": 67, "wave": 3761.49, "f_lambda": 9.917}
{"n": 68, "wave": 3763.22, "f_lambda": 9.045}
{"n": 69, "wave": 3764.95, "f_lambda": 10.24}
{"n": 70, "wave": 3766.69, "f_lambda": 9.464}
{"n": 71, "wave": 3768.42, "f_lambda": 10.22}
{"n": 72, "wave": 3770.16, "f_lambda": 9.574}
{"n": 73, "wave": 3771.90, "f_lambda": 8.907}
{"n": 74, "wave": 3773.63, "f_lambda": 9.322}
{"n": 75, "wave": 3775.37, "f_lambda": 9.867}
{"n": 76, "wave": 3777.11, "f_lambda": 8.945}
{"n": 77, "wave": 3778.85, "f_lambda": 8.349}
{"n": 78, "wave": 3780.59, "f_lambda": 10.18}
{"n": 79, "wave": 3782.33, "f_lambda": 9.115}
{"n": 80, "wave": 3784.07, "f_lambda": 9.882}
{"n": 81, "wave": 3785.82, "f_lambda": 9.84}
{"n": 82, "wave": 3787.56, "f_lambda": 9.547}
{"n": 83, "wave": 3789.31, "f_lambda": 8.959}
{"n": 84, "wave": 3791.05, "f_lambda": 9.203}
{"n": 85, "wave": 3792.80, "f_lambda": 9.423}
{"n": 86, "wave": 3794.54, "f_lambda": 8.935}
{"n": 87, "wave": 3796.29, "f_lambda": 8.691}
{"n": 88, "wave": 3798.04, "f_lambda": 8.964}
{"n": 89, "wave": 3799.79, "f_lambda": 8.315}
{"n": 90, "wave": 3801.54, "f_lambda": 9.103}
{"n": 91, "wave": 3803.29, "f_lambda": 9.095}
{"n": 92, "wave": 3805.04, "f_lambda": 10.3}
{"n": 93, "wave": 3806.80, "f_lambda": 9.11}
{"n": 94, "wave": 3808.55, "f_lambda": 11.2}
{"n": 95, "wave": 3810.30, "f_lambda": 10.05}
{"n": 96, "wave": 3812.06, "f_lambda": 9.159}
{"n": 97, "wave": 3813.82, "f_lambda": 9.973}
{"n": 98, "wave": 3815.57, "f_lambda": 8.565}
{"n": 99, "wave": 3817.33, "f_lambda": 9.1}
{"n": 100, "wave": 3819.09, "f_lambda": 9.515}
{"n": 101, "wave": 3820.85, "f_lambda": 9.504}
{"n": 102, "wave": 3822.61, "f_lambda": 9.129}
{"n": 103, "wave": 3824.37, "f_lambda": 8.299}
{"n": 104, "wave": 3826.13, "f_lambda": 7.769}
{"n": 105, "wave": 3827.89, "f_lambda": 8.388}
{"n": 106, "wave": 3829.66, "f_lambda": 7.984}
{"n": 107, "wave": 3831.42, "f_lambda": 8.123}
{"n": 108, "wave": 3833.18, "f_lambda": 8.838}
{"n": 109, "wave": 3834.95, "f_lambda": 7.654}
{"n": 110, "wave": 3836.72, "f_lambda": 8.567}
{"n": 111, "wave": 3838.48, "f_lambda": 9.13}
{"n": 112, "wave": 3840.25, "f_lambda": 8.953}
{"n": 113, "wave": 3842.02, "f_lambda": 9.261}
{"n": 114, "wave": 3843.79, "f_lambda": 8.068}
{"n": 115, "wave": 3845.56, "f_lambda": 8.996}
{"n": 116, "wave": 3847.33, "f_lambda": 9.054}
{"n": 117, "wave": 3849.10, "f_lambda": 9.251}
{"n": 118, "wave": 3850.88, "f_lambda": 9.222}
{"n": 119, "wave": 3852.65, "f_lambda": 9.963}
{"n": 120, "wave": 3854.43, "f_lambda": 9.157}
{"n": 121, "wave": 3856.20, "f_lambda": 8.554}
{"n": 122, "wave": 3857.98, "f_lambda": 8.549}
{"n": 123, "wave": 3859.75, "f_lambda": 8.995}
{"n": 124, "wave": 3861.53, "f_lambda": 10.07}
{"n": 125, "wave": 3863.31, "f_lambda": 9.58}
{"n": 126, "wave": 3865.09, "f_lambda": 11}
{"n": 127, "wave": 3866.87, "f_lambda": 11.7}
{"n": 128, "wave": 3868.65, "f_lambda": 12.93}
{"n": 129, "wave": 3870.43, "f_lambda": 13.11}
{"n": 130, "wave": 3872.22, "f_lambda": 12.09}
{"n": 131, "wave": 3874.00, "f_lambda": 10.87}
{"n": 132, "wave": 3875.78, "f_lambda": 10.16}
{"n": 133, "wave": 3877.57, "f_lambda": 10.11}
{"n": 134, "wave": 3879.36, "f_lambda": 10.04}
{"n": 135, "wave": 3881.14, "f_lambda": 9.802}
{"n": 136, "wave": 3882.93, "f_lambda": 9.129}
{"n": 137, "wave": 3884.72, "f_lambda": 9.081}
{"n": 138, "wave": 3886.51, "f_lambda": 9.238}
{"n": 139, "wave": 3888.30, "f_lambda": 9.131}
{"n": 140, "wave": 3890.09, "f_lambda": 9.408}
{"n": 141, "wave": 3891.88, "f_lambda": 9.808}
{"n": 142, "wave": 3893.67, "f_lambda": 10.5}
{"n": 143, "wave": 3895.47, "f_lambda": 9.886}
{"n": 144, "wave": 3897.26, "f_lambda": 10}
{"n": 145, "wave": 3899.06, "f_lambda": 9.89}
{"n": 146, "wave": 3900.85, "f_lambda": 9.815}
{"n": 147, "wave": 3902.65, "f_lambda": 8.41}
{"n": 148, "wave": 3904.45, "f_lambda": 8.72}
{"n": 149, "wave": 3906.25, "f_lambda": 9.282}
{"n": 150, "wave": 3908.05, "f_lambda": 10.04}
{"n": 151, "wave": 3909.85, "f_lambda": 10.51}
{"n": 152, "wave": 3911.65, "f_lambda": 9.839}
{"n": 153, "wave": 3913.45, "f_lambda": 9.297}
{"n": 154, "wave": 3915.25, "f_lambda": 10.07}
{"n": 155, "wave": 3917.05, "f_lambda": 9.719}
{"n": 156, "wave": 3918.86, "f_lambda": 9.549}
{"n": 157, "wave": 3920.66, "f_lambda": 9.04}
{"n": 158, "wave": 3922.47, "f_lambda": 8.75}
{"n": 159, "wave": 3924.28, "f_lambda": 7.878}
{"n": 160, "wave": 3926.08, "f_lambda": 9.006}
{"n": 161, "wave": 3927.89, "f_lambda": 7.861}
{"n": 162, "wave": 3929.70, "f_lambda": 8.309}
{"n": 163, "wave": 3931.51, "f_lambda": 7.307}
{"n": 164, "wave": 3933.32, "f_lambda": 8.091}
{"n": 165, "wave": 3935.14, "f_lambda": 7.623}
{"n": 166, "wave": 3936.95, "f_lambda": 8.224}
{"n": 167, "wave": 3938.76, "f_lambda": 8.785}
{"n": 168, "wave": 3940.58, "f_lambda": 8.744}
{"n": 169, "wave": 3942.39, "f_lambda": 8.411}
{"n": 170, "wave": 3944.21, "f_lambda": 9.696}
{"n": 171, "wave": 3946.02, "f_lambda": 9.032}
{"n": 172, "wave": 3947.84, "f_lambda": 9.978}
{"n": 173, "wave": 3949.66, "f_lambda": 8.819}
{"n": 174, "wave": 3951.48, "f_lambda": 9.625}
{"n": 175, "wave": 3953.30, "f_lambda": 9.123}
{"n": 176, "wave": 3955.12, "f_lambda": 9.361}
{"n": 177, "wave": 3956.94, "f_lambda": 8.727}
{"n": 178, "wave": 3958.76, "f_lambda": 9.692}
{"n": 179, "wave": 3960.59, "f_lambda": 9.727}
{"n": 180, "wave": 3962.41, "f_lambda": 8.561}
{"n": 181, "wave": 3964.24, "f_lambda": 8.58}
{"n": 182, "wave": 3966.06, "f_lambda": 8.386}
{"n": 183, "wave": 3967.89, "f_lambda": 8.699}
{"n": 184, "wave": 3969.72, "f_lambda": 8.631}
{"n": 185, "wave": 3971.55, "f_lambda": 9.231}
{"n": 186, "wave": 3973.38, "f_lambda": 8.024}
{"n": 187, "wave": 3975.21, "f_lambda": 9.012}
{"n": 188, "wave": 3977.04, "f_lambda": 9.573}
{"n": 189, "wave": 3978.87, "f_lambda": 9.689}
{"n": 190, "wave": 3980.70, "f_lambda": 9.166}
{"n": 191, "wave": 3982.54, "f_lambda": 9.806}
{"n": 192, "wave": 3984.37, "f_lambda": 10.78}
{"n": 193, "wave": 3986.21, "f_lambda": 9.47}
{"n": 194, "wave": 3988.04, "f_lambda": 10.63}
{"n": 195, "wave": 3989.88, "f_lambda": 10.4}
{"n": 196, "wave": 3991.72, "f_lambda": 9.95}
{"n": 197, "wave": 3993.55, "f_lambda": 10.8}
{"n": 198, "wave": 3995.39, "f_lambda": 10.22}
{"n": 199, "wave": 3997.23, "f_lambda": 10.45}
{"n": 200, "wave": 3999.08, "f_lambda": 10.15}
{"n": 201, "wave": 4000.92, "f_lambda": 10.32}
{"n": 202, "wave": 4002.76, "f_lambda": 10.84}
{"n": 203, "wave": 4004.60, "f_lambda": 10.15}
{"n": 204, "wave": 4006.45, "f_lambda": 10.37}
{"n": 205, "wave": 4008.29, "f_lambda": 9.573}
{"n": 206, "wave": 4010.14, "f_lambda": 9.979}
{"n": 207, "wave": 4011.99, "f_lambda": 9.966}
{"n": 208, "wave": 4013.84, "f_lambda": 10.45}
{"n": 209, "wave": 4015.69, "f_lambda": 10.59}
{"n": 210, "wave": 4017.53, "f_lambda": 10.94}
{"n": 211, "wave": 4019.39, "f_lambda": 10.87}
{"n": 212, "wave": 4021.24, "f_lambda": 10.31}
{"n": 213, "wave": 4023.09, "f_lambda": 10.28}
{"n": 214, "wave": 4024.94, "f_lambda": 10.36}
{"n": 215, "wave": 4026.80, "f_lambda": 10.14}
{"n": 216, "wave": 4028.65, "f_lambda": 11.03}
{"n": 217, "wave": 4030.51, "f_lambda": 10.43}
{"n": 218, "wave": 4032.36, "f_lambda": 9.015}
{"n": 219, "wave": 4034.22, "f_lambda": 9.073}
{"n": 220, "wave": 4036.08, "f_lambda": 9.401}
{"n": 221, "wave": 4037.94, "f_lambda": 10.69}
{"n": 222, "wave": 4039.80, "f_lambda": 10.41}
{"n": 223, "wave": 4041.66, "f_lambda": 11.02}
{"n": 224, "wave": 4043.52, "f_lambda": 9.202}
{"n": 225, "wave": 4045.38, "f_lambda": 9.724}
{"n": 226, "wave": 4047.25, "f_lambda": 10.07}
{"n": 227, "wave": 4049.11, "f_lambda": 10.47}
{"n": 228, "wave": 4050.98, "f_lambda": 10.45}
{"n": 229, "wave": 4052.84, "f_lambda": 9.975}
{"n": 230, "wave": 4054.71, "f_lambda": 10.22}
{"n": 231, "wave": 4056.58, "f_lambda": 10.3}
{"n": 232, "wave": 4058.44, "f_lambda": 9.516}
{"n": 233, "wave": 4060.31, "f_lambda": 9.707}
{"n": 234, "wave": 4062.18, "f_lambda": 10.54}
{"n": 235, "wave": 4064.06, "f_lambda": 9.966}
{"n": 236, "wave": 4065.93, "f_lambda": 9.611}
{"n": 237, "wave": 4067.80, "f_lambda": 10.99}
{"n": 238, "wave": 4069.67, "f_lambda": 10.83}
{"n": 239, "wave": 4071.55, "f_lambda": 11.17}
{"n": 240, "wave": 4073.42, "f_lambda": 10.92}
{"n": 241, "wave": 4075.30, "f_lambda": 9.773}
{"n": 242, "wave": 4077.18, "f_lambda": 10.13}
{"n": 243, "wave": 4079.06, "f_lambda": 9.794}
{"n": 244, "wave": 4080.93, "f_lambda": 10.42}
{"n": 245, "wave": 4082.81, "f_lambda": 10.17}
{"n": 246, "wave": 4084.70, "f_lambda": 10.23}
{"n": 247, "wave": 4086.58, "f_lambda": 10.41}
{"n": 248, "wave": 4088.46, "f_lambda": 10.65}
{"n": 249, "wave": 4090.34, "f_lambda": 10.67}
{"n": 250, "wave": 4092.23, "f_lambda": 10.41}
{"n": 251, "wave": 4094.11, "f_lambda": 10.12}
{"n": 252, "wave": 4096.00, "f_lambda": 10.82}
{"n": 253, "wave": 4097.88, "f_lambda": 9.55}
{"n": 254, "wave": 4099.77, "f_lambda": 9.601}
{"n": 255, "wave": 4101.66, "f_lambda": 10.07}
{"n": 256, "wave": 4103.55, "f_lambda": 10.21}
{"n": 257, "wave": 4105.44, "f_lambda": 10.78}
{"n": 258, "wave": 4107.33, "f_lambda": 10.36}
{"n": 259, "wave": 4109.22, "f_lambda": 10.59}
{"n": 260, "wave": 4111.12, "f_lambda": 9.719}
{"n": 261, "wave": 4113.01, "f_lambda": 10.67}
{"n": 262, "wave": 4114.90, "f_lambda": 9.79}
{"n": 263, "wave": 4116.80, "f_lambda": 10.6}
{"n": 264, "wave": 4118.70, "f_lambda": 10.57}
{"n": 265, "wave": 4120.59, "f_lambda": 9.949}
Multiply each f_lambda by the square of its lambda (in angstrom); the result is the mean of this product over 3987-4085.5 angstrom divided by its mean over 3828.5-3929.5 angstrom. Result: 1.16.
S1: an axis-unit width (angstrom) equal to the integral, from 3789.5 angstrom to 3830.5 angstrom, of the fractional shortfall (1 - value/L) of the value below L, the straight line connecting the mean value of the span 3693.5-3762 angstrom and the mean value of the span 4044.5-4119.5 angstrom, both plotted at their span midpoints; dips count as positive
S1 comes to 3.5 angstrom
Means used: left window 9.87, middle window 9.12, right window 10.3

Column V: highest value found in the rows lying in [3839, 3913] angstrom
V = 13.11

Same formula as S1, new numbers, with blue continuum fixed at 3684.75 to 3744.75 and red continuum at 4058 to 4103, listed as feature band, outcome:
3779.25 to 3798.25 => 1.2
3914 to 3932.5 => 2.5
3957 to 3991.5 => 2.8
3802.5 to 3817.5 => 0.5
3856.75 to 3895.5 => -0.7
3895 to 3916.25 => 0.9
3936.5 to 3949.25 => 1.4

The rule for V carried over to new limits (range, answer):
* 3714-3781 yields 12.25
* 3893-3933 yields 10.51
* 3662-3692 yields 10.74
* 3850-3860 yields 9.963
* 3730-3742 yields 11.86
